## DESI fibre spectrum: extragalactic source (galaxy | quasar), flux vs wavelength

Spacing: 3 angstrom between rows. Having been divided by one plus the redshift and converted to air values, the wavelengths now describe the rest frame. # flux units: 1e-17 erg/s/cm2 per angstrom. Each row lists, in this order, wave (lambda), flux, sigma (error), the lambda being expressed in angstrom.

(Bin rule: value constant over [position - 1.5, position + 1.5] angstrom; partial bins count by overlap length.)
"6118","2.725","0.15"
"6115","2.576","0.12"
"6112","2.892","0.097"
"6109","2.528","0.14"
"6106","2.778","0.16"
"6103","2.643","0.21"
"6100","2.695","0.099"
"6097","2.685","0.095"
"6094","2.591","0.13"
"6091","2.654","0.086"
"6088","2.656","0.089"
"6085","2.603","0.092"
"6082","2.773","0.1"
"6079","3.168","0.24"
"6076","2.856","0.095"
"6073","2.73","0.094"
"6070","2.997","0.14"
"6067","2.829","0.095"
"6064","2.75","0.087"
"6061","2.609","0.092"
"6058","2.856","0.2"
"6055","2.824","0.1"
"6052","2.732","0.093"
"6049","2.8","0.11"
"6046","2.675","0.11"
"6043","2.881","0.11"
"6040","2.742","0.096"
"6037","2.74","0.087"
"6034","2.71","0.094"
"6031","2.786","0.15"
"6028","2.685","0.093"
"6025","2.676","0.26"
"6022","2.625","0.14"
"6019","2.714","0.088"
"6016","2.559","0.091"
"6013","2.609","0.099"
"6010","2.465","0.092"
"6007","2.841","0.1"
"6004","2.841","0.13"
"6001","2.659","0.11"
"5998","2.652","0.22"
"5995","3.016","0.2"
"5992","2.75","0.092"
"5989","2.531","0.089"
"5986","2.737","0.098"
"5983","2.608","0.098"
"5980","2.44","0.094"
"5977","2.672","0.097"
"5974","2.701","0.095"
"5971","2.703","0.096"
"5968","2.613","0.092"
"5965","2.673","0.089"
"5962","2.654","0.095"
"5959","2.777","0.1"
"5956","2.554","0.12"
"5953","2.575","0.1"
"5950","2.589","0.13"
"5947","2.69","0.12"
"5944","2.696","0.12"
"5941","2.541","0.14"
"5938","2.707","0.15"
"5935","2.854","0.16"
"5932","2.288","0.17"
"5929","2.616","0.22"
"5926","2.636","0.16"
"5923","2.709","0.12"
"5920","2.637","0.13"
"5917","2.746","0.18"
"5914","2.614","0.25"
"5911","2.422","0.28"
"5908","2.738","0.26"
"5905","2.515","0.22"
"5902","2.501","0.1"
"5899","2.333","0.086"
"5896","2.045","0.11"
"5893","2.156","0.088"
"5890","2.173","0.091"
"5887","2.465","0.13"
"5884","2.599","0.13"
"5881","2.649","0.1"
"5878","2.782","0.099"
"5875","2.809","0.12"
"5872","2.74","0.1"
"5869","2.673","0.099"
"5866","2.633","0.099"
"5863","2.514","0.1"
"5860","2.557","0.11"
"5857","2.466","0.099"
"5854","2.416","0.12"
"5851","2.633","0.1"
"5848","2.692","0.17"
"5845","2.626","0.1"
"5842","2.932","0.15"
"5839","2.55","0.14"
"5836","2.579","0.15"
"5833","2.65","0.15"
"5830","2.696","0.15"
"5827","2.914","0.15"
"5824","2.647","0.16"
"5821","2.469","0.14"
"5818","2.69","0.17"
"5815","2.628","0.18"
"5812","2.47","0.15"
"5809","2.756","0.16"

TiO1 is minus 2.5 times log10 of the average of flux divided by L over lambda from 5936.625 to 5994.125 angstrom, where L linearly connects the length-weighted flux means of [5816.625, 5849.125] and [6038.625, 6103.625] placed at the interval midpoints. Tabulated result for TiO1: 0.03 mag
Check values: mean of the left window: 2.68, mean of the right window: 2.76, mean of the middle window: 2.65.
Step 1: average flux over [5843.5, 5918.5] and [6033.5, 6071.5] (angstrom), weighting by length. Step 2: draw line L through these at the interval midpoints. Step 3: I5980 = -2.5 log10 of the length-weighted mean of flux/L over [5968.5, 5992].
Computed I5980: 0.02 mag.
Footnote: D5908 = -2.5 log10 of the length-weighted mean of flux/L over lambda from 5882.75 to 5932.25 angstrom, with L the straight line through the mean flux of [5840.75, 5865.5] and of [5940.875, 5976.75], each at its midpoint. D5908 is 0.06 mag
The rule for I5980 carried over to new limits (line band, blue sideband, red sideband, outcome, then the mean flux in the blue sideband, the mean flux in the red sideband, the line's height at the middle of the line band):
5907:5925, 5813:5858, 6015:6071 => 0.016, 2.64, 2.75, 2.68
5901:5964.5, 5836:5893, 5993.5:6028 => 0.007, 2.59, 2.7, 2.64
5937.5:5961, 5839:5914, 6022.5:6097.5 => -0.003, 2.55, 2.76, 2.63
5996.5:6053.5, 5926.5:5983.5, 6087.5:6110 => -0.025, 2.63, 2.66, 2.64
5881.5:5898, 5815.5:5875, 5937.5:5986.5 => 0.144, 2.64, 2.64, 2.64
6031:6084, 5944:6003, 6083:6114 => -0.052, 2.67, 2.67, 2.67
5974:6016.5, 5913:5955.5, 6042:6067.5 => 0.011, 2.63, 2.77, 2.7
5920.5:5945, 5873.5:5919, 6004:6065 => -0.029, 2.5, 2.72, 2.56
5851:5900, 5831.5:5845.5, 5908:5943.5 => 0.061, 2.67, 2.62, 2.65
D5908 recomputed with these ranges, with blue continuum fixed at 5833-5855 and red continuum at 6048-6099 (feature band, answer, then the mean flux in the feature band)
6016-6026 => 0.034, 2.65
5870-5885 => -0.024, 2.72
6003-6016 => 0.026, 2.67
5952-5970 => 0.025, 2.64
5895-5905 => 0.144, 2.34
